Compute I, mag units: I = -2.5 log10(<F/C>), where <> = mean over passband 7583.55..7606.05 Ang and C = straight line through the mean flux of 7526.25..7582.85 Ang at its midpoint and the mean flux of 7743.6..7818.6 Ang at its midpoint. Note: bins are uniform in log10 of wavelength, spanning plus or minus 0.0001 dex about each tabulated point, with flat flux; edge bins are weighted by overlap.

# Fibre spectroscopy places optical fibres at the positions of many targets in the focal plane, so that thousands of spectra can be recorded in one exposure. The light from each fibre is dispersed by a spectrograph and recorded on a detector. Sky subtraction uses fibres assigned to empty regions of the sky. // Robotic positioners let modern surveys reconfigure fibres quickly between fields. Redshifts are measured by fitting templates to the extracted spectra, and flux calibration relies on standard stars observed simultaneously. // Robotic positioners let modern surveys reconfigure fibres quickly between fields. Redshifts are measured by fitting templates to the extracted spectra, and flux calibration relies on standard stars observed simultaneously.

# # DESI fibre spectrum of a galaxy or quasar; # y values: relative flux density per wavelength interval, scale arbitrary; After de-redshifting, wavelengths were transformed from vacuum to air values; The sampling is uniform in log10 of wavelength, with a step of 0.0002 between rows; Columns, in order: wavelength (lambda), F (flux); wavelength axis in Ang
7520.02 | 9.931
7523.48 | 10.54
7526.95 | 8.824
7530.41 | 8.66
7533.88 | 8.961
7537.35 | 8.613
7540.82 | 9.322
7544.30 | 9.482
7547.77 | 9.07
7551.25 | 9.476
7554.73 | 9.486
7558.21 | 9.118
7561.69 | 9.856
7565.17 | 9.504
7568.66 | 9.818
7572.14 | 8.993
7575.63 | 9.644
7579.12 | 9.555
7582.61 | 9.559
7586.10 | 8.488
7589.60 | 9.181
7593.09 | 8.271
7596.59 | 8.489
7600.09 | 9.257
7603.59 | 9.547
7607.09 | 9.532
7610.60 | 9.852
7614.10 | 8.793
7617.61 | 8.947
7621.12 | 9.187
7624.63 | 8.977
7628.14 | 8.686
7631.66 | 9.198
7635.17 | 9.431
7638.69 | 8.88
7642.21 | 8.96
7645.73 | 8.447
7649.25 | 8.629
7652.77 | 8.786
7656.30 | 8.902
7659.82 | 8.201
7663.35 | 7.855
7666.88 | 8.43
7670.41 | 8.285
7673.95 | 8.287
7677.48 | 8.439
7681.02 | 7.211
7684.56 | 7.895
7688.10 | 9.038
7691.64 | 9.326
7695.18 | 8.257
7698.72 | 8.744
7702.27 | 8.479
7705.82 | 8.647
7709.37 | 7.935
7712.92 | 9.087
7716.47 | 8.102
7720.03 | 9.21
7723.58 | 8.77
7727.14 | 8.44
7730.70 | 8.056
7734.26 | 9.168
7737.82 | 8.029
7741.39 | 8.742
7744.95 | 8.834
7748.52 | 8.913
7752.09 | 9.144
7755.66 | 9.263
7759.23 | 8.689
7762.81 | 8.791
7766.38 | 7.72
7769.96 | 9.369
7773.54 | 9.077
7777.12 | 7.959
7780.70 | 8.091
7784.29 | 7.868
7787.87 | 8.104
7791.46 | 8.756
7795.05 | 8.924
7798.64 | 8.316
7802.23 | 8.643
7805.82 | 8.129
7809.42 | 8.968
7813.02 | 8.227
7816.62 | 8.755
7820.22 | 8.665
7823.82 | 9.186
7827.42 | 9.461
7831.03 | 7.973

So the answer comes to 0.03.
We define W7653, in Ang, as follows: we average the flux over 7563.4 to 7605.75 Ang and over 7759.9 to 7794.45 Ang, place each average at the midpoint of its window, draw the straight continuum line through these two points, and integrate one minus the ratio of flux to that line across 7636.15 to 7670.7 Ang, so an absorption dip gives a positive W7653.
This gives 1.4 Ang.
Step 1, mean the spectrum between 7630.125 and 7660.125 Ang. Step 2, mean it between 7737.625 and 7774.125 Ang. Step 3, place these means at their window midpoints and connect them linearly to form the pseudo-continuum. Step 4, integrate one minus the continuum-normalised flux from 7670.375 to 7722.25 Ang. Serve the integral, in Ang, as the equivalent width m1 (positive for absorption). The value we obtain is 2.1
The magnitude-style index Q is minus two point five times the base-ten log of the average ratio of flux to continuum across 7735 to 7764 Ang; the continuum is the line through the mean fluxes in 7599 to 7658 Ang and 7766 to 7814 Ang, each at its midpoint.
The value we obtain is -0.03 mag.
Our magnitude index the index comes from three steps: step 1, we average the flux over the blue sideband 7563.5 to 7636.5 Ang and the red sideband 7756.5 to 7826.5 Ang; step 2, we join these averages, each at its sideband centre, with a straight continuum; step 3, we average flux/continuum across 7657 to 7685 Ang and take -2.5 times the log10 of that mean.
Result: 0.107 mag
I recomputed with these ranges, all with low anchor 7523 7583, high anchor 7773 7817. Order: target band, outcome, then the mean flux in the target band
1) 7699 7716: 0.03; 8.52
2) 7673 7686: 0.12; 7.94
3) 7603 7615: -0.04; 9.47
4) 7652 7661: 0.04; 8.64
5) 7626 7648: 0.01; 8.93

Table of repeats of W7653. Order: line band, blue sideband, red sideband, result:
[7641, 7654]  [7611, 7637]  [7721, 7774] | 0.46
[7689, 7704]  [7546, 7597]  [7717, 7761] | 0.27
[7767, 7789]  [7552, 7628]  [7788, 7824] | 0.77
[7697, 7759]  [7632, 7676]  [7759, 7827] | -0.73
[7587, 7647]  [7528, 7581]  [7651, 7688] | -2.06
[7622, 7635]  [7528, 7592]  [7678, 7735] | -0.18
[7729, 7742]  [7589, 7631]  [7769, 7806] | 0.25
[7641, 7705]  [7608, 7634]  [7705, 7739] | 2.69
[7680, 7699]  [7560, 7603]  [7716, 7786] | 0.87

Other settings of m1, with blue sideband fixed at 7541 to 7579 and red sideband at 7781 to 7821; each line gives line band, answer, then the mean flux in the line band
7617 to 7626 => 0.1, 9.05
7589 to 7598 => 0.7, 8.59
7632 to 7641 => 0.0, 9.15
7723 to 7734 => 0.3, 8.49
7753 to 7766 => -0.2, 8.8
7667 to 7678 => 0.8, 8.34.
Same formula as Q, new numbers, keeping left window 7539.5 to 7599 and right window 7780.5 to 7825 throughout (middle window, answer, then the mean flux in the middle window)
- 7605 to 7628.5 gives -0.01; 9.17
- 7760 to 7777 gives 0.00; 8.66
